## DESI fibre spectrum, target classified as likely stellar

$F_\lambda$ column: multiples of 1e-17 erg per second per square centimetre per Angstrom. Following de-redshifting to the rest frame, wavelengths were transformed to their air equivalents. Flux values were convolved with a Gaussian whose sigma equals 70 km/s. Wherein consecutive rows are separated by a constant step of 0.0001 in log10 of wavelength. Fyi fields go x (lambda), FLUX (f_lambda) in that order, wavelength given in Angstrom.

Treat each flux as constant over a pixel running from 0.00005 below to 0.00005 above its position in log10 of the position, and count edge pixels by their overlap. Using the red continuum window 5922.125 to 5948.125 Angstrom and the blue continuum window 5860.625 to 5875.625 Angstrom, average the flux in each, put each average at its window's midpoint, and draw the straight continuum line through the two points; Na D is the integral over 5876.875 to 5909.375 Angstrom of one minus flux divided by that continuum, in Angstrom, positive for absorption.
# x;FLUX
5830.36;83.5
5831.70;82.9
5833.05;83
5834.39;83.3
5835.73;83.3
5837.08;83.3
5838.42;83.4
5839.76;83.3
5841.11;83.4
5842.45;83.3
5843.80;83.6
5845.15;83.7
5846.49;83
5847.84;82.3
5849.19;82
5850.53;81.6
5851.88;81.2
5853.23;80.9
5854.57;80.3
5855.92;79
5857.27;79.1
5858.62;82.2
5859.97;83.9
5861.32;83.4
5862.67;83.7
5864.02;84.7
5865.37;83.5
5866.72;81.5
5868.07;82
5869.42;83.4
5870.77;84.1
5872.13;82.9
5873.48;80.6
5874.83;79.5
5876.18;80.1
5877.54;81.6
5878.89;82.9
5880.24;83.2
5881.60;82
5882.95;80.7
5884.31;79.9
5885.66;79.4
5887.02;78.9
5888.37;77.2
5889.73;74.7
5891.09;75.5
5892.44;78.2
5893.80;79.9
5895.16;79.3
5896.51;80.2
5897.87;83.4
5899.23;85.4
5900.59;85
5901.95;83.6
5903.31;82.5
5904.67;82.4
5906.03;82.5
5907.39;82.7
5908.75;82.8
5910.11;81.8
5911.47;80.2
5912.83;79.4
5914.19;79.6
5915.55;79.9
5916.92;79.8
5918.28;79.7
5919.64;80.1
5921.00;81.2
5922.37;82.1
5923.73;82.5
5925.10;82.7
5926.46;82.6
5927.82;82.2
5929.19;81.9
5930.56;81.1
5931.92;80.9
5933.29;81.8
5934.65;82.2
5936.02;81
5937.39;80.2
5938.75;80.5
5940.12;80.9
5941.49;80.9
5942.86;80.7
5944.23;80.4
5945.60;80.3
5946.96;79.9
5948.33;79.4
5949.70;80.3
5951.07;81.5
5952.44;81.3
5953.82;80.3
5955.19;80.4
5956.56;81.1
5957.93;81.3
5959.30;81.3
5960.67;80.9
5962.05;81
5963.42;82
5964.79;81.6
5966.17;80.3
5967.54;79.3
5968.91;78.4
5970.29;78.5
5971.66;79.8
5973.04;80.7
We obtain 0.5 Angstrom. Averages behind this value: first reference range 82.7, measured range 81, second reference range 81.3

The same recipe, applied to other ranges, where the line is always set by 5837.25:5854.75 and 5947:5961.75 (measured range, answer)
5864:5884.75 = 0.0 Angstrom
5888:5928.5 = 0.2 Angstrom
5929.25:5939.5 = 0.0 Angstrom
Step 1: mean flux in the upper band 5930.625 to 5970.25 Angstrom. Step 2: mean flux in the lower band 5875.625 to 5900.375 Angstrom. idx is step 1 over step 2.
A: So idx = 1.0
